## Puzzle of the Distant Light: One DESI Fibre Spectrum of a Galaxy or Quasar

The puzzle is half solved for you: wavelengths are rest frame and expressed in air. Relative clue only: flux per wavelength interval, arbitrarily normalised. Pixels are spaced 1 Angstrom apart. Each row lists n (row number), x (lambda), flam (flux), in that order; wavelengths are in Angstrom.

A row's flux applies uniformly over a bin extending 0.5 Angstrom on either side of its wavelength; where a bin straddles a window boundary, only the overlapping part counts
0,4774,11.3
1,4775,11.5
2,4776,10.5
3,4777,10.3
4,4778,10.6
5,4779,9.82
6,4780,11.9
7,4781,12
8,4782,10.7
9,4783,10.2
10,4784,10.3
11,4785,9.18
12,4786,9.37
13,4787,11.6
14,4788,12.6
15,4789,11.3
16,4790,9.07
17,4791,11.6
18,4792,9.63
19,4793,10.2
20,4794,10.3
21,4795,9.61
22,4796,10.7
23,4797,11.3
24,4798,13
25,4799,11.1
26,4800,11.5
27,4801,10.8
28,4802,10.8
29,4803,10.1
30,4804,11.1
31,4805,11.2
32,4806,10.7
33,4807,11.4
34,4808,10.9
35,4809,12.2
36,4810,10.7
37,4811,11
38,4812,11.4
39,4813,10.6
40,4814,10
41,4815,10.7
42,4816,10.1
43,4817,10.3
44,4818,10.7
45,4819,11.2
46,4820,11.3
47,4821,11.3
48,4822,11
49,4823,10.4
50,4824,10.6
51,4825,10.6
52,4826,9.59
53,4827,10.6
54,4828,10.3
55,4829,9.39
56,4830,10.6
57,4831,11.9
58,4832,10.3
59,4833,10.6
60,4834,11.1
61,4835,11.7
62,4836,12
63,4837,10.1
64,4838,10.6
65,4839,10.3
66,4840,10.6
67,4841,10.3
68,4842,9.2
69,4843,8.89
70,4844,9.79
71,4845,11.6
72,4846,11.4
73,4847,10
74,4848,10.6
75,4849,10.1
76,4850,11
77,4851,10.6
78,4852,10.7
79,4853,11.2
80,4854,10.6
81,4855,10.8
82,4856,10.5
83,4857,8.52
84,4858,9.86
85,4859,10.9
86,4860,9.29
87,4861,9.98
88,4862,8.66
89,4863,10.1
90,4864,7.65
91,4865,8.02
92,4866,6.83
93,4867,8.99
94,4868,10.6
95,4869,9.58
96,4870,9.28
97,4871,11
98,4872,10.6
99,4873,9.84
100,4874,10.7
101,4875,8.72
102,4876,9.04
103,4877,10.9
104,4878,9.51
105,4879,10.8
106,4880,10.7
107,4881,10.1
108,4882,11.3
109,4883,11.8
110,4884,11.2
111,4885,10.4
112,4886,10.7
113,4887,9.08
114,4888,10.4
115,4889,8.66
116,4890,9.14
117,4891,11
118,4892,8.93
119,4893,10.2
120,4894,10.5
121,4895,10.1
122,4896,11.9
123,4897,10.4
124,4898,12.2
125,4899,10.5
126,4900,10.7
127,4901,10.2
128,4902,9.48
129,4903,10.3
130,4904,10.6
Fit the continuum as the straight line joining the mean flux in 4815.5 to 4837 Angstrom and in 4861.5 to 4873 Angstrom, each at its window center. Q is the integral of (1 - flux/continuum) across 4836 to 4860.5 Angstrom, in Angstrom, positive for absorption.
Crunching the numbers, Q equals -1.04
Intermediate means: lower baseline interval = 10.7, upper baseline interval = 9.24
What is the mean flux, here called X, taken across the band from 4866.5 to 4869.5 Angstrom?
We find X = 9.72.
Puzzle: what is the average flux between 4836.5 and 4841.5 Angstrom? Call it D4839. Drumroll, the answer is 10.4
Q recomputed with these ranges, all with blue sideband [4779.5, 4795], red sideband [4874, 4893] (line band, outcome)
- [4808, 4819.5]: -0.3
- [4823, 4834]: -0.1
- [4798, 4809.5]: -0.7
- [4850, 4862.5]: 0.1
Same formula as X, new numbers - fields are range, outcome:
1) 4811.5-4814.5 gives 10.7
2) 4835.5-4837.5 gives 11.1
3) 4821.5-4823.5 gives 10.7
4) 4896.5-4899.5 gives 11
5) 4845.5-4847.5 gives 10.7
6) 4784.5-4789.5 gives 10.8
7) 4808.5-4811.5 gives 11.3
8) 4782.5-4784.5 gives 10.2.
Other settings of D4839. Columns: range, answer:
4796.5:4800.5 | 11.7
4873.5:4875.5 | 9.71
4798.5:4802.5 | 11.1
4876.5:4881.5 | 10.4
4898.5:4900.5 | 10.6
